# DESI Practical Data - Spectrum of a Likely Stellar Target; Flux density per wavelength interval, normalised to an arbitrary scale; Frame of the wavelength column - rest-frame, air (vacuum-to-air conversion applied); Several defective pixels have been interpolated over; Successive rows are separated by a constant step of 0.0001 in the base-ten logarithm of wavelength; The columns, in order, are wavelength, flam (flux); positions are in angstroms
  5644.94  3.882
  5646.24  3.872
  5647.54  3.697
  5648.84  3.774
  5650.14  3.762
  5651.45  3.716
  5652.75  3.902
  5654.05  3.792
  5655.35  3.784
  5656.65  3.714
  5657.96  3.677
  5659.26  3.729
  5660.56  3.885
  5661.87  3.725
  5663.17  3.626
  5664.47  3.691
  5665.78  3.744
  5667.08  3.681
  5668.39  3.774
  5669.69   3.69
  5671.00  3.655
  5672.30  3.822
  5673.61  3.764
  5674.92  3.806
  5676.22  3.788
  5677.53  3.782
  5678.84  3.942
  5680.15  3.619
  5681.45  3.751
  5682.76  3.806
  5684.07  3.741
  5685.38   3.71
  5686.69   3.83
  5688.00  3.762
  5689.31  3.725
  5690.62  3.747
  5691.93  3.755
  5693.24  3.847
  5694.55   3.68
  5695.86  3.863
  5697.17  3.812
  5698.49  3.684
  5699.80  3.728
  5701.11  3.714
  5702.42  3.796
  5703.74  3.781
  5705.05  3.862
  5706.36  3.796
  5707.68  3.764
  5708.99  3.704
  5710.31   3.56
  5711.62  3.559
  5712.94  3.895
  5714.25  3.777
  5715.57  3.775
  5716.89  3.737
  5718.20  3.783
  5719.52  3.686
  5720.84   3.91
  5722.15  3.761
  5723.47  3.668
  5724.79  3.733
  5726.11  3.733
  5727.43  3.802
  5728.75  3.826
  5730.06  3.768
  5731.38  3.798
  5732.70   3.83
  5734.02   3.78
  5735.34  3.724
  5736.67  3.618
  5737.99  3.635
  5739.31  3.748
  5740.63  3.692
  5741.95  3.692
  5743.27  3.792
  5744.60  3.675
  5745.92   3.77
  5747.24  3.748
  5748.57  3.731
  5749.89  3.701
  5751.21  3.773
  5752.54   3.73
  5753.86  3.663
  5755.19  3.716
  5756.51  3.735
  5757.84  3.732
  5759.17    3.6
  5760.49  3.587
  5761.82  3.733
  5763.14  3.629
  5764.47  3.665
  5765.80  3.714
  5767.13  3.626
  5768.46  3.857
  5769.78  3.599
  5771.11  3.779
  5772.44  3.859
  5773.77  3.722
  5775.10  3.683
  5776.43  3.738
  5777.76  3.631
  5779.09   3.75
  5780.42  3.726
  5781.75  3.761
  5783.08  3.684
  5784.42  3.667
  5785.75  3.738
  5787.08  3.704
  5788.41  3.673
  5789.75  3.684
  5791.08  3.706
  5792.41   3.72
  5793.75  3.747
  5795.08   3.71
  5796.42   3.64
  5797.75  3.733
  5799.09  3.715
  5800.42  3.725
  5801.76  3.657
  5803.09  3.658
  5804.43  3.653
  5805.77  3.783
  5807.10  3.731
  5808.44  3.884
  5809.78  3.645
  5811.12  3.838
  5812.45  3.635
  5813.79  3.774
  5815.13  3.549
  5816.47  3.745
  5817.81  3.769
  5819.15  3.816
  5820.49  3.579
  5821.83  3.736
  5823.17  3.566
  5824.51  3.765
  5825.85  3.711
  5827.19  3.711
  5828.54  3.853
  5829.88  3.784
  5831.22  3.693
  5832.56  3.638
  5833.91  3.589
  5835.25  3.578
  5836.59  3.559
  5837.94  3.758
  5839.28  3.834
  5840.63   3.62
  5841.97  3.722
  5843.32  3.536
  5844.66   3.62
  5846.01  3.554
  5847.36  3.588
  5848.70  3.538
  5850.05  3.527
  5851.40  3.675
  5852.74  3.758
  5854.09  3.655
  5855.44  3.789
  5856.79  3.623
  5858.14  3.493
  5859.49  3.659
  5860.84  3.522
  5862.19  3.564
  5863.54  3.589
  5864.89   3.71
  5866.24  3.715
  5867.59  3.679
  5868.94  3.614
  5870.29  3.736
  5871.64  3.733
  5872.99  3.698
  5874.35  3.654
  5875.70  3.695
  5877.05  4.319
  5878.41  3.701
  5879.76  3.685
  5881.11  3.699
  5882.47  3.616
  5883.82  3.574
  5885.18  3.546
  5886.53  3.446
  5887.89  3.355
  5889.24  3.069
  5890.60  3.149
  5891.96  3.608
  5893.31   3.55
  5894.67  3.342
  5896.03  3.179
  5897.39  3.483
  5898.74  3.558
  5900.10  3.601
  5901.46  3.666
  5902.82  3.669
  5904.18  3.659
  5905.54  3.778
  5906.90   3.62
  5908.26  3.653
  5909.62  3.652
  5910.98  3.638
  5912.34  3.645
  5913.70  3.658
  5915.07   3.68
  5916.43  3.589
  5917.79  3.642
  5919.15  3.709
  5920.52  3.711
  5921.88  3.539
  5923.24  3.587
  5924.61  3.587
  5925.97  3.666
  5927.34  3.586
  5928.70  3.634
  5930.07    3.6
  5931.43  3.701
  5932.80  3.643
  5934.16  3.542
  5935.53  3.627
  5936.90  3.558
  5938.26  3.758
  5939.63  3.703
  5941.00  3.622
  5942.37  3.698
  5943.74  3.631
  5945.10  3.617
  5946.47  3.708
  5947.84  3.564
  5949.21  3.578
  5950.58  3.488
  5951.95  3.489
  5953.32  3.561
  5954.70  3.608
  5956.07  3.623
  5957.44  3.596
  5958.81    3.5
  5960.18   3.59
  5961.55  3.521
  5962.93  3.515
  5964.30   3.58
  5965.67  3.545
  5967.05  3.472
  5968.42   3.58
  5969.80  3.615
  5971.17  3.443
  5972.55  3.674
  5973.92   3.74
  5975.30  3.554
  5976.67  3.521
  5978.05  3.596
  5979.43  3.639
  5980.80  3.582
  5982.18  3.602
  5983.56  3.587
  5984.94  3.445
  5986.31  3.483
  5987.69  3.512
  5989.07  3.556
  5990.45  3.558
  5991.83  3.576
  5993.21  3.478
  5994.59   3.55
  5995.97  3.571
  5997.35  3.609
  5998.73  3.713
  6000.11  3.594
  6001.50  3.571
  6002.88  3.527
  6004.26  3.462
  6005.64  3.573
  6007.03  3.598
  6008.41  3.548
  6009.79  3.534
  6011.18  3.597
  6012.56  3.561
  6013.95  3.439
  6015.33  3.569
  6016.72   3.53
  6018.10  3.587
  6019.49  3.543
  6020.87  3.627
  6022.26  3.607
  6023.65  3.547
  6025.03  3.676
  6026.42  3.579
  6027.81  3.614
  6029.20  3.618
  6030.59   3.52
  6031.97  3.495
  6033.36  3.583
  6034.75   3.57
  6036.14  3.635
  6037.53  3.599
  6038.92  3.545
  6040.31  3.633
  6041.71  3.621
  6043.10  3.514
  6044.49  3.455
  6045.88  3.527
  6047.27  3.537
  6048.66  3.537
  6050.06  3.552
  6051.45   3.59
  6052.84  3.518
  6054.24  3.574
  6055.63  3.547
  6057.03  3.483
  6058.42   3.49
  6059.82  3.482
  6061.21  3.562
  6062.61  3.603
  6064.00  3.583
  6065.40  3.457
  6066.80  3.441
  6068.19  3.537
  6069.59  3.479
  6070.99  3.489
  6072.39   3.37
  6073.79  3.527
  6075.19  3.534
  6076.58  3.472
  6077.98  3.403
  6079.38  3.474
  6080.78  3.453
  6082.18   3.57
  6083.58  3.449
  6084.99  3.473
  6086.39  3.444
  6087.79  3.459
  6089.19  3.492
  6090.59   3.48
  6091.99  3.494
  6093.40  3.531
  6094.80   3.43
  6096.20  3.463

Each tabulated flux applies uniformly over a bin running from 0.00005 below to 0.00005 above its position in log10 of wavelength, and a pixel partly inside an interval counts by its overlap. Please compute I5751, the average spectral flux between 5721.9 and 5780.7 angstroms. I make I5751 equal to 3.72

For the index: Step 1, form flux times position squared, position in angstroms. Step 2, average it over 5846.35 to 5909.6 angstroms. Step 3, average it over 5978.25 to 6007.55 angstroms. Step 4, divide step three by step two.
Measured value 1.03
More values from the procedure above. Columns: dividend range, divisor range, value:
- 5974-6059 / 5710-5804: 1.05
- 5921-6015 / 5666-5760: 1.04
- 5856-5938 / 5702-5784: 1.02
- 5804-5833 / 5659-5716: 1.04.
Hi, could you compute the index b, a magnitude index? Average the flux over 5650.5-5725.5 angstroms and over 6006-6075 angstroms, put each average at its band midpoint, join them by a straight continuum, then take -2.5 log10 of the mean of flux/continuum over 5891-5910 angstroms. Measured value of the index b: 0.02 mag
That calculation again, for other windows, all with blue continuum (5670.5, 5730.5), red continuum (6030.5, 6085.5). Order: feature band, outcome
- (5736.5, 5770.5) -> 0.008 mag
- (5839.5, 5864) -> 0.013 mag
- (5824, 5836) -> -0.008 mag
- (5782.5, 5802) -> 0.000 mag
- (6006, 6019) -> 0.001 mag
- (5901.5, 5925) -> -0.009 mag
